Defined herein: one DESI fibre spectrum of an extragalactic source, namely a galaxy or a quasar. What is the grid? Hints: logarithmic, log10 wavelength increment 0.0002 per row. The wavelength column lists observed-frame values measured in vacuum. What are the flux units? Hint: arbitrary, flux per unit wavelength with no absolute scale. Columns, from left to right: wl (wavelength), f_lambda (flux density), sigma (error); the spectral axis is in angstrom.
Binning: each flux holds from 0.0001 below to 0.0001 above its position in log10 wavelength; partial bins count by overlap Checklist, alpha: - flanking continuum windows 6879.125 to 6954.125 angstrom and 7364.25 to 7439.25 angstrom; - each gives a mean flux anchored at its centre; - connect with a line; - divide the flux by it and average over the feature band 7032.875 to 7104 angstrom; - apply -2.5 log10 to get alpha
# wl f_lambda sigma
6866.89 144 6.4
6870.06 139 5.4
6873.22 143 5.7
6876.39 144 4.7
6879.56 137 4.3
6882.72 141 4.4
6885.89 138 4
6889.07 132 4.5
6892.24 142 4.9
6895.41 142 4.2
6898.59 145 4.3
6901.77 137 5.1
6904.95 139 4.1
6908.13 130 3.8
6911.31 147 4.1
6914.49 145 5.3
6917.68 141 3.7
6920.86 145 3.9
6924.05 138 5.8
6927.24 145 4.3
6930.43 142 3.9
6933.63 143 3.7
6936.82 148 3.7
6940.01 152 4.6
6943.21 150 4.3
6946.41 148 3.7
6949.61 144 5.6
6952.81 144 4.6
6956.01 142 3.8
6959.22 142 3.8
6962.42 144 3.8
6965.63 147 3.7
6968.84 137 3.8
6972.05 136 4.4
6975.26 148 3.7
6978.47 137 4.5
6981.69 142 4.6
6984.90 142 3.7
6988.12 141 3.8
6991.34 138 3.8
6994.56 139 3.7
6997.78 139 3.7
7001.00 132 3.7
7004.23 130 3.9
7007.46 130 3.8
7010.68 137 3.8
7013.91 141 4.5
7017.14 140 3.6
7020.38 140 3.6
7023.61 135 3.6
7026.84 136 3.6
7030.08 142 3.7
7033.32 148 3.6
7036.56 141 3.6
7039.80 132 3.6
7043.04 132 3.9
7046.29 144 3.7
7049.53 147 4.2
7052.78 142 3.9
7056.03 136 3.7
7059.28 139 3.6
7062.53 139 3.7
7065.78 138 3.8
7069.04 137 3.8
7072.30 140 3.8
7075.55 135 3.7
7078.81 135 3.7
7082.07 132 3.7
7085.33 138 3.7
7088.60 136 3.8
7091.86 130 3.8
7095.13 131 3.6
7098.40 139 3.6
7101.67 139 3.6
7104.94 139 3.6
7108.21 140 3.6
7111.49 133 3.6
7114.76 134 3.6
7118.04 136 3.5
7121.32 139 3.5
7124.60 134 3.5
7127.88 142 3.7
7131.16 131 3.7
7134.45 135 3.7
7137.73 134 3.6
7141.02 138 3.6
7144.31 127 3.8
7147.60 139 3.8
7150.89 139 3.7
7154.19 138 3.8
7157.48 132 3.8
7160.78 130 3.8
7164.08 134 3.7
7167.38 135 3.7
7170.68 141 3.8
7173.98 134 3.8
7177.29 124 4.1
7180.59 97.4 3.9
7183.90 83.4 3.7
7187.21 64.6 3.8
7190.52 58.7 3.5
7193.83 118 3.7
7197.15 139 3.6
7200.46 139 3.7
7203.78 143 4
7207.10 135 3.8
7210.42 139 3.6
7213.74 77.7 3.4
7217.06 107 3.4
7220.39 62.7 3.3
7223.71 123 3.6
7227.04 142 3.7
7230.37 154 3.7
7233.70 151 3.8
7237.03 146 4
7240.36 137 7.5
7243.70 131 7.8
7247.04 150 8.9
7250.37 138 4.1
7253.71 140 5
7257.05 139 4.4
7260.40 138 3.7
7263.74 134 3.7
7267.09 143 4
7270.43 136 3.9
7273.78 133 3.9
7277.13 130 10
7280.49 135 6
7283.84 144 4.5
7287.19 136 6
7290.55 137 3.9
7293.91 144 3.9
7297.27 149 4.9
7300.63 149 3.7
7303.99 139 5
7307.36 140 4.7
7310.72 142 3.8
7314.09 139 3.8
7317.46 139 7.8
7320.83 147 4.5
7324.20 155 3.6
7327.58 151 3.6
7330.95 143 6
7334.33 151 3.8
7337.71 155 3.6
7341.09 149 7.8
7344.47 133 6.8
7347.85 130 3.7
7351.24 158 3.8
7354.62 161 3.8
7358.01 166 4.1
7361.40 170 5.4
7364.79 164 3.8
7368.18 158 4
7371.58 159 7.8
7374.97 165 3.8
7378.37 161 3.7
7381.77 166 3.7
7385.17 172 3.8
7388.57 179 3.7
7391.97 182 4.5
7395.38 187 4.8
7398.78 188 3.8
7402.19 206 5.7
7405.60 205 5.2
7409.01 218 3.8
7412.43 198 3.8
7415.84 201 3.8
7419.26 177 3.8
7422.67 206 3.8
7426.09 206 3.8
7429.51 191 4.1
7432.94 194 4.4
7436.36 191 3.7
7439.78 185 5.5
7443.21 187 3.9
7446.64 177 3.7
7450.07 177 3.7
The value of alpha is 0.136 mag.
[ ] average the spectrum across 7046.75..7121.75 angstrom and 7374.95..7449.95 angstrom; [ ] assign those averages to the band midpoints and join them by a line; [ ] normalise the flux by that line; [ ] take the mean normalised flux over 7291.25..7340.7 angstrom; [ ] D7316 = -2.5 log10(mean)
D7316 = 0.189 mag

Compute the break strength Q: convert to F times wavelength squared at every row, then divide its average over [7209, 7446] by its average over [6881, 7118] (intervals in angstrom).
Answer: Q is 1.2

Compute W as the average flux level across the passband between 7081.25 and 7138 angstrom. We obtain 136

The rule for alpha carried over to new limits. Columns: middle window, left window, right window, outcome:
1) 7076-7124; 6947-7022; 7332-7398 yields 0.082 mag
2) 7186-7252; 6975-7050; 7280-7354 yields 0.158 mag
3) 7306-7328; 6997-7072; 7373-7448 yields 0.214 mag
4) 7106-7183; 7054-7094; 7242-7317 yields 0.036 mag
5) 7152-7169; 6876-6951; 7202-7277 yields 0.003 mag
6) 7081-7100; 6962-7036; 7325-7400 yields 0.080 mag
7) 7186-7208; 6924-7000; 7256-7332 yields 0.233 mag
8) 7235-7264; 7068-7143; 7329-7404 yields 0.087 mag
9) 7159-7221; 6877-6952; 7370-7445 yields 0.411 mag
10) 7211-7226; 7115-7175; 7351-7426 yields 0.455 mag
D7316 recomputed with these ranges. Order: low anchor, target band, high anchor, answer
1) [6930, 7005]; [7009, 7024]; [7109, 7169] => 0.009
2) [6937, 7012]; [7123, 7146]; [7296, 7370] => 0.081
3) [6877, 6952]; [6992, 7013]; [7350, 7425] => 0.110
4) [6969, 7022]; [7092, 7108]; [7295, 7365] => 0.038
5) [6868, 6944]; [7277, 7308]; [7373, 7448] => 0.251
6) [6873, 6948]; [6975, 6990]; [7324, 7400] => 0.029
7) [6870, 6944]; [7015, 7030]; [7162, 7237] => -0.044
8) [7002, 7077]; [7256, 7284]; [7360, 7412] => 0.210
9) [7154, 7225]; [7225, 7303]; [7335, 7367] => -0.060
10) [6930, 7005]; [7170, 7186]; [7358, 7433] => 0.394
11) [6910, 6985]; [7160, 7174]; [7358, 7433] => 0.205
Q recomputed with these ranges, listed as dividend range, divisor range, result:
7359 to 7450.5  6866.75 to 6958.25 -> 1.48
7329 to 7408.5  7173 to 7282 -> 1.38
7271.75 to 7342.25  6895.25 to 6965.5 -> 1.11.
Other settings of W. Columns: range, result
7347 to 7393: 164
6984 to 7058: 138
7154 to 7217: 118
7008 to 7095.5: 138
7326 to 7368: 153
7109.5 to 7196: 125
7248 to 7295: 138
